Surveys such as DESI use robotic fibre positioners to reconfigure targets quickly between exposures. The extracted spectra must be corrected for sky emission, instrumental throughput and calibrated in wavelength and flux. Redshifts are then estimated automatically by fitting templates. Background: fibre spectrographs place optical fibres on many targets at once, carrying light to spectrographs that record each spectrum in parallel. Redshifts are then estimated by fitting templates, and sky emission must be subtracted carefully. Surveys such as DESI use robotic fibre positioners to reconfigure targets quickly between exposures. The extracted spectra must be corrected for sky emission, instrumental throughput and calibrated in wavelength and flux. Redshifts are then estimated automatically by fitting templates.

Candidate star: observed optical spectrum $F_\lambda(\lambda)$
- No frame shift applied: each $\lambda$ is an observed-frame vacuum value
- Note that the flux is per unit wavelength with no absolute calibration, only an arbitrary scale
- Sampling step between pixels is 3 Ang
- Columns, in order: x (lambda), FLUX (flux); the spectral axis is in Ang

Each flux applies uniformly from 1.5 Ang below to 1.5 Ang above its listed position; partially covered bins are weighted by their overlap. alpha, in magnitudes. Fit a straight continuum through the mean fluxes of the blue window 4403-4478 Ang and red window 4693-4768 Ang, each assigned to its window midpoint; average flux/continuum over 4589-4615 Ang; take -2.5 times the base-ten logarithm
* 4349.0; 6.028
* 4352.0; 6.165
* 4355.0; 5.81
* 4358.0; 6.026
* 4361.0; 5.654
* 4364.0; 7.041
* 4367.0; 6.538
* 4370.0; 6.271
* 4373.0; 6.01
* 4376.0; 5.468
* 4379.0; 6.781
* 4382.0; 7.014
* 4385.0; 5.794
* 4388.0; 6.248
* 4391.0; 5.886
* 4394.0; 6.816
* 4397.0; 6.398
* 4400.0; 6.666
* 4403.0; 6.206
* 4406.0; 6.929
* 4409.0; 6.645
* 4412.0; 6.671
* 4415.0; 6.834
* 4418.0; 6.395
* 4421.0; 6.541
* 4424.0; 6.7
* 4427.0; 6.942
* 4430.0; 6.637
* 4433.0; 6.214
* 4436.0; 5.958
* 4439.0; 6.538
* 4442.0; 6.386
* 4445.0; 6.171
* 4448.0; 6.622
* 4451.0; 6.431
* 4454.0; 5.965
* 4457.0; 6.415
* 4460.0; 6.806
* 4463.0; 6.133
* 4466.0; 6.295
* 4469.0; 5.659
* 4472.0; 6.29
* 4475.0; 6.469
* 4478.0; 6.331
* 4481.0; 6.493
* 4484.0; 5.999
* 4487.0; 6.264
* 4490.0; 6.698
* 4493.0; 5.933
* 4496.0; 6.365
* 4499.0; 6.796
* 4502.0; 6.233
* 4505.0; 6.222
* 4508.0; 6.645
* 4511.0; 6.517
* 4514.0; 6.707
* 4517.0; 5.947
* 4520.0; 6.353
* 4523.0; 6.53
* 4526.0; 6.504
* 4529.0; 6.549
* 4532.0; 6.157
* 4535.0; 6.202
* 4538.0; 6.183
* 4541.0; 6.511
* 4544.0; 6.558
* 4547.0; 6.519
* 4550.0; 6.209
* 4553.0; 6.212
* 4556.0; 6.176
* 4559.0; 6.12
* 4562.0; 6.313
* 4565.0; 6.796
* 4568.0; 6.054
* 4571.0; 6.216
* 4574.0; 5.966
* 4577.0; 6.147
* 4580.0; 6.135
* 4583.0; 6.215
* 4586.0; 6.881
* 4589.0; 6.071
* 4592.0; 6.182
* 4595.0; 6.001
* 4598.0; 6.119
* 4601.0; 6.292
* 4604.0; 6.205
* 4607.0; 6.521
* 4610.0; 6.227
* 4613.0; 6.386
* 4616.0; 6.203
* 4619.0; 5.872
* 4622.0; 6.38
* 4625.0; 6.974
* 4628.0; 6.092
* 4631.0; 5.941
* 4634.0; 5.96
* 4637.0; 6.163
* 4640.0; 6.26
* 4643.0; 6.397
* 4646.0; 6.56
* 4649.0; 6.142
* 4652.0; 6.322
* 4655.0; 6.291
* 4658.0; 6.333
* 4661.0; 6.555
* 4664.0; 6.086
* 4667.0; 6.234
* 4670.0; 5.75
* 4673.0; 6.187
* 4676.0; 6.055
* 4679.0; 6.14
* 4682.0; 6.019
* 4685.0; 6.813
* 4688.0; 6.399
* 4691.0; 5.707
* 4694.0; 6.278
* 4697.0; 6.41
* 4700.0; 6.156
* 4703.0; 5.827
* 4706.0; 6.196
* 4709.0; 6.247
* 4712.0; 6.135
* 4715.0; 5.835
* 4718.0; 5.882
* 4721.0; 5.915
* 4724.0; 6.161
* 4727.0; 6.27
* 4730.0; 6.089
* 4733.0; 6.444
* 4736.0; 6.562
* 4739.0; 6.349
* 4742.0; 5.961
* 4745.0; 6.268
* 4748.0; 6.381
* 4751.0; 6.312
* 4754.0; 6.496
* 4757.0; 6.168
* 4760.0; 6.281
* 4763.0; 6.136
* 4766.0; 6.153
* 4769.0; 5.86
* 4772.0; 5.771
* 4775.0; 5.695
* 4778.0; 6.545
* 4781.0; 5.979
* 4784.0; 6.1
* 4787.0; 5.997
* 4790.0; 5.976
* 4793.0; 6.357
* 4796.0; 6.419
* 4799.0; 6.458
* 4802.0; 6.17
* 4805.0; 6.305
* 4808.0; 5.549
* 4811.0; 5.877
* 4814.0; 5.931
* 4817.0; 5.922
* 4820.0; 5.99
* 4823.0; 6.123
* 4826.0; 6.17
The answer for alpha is 0.01 mag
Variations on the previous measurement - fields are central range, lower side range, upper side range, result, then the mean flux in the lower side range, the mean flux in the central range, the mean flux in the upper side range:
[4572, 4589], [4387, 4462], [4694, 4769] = 0.014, 6.48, 6.25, 6.19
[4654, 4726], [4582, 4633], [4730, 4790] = 0.012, 6.27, 6.15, 6.17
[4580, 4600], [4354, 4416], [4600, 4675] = 0.006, 6.37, 6.24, 6.25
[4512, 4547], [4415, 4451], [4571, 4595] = -0.014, 6.48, 6.39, 6.21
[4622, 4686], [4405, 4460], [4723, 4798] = 0.007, 6.5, 6.25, 6.19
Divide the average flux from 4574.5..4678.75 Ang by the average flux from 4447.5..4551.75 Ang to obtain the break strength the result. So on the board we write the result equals 0.98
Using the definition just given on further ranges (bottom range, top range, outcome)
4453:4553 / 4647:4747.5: 0.97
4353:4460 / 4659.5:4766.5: 0.97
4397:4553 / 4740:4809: 0.96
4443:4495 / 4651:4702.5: 0.99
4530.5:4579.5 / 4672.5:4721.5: 0.98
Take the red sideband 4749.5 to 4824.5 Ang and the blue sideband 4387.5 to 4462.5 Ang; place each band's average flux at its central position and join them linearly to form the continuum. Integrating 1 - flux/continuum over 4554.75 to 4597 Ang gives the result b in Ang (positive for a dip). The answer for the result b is 0.6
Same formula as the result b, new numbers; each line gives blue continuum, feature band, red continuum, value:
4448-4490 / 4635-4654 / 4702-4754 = -0.2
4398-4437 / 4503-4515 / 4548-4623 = -0.2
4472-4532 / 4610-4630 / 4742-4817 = -0.1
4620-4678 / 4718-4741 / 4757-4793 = -0.4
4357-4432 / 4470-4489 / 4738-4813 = 0.2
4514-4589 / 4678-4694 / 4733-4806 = 0.1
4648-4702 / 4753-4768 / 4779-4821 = -0.3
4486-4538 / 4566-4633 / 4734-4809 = 0.9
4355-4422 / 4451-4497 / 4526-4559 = 0.5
